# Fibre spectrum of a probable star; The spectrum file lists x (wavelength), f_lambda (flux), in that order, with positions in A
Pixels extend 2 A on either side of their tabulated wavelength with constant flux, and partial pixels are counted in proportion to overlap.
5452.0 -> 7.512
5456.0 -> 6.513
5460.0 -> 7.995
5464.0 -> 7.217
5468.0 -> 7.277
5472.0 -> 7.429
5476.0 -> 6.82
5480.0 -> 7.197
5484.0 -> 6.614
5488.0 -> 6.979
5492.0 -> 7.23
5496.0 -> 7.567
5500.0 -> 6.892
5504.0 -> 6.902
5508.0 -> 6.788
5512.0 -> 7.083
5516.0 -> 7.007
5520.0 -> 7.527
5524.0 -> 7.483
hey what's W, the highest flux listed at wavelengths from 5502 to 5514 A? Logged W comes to 7.083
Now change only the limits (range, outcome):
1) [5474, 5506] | 7.567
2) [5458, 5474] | 7.995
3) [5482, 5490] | 6.979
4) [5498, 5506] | 6.902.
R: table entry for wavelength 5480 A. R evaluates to 7.197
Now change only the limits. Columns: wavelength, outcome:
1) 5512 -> 7.083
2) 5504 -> 6.902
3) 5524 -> 7.483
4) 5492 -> 7.23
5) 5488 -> 6.979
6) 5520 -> 7.527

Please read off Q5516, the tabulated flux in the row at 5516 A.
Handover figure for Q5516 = 7.007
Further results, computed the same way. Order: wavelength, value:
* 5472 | 7.429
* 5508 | 6.788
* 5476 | 6.82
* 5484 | 6.614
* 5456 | 6.513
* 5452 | 7.512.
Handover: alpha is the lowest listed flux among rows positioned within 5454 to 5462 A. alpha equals 6.513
